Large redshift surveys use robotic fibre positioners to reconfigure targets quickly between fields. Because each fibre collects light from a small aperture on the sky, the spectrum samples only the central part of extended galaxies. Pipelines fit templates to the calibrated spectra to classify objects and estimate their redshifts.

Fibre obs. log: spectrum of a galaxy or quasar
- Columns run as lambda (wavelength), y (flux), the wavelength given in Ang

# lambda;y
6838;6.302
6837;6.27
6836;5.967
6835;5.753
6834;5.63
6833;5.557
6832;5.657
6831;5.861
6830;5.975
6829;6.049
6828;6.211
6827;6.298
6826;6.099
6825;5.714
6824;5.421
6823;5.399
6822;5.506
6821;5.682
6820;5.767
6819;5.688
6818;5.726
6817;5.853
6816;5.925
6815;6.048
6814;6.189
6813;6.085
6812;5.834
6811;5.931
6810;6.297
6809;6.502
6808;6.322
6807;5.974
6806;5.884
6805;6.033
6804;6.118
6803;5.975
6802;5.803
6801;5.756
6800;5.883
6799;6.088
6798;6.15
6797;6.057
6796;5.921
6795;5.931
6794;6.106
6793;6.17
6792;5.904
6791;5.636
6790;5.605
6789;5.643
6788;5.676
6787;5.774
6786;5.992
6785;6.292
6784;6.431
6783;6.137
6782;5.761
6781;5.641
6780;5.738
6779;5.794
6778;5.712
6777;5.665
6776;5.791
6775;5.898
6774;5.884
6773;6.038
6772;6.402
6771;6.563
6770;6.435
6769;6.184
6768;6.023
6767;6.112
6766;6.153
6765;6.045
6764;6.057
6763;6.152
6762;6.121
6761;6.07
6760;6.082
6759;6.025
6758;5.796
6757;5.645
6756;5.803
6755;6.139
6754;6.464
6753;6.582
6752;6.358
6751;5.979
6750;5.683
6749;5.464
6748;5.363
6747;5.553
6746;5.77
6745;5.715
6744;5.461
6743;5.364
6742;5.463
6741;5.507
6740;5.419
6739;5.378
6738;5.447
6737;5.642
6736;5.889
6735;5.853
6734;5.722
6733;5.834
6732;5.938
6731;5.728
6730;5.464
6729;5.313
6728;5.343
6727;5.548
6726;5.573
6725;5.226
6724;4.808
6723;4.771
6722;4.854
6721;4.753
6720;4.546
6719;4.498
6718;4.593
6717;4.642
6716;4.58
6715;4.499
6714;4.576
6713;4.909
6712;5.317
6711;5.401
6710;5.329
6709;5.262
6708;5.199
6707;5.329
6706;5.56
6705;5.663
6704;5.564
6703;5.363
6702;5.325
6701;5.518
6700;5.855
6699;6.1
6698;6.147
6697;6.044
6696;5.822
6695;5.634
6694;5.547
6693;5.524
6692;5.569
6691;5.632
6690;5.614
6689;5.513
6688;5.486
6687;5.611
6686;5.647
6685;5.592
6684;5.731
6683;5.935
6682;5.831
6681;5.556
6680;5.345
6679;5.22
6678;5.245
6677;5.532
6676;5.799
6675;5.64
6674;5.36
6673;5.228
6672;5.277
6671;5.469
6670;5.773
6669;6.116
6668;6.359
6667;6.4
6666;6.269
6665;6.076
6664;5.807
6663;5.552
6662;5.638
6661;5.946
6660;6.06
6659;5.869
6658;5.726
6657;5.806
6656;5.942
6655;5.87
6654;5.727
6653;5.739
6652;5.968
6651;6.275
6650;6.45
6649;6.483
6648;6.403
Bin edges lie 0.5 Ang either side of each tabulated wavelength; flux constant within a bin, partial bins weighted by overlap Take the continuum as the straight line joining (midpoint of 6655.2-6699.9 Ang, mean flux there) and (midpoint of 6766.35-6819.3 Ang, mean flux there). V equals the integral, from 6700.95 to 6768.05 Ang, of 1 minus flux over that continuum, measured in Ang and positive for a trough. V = 3.9 Ang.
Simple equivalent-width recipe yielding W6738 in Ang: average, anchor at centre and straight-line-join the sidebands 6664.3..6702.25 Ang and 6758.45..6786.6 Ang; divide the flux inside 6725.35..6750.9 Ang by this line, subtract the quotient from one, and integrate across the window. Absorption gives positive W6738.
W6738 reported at 1.4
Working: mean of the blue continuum 5.7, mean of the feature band 5.58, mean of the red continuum 6.04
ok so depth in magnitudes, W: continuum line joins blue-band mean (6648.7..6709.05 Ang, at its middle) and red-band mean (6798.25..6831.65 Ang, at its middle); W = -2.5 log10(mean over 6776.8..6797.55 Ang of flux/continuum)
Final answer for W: 0.00 mag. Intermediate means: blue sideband 5.72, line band 5.89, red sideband 5.94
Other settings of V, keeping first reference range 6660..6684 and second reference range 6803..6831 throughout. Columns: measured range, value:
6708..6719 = 1.7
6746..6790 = -0.8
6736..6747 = 0.6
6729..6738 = 0.2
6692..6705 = 0.1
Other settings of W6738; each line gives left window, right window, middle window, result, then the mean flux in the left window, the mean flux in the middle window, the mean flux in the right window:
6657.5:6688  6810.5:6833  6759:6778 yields -0.9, 5.72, 6.08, 5.85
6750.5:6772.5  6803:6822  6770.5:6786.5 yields 0.3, 6.14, 5.98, 5.98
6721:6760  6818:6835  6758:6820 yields -3.0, 5.62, 5.99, 5.78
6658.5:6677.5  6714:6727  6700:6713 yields -0.9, 5.8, 5.4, 4.8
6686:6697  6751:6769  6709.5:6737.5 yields 3.2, 5.62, 5.18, 6.09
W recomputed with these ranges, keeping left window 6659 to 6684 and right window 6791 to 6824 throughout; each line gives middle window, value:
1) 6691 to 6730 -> 0.10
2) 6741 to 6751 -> 0.05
